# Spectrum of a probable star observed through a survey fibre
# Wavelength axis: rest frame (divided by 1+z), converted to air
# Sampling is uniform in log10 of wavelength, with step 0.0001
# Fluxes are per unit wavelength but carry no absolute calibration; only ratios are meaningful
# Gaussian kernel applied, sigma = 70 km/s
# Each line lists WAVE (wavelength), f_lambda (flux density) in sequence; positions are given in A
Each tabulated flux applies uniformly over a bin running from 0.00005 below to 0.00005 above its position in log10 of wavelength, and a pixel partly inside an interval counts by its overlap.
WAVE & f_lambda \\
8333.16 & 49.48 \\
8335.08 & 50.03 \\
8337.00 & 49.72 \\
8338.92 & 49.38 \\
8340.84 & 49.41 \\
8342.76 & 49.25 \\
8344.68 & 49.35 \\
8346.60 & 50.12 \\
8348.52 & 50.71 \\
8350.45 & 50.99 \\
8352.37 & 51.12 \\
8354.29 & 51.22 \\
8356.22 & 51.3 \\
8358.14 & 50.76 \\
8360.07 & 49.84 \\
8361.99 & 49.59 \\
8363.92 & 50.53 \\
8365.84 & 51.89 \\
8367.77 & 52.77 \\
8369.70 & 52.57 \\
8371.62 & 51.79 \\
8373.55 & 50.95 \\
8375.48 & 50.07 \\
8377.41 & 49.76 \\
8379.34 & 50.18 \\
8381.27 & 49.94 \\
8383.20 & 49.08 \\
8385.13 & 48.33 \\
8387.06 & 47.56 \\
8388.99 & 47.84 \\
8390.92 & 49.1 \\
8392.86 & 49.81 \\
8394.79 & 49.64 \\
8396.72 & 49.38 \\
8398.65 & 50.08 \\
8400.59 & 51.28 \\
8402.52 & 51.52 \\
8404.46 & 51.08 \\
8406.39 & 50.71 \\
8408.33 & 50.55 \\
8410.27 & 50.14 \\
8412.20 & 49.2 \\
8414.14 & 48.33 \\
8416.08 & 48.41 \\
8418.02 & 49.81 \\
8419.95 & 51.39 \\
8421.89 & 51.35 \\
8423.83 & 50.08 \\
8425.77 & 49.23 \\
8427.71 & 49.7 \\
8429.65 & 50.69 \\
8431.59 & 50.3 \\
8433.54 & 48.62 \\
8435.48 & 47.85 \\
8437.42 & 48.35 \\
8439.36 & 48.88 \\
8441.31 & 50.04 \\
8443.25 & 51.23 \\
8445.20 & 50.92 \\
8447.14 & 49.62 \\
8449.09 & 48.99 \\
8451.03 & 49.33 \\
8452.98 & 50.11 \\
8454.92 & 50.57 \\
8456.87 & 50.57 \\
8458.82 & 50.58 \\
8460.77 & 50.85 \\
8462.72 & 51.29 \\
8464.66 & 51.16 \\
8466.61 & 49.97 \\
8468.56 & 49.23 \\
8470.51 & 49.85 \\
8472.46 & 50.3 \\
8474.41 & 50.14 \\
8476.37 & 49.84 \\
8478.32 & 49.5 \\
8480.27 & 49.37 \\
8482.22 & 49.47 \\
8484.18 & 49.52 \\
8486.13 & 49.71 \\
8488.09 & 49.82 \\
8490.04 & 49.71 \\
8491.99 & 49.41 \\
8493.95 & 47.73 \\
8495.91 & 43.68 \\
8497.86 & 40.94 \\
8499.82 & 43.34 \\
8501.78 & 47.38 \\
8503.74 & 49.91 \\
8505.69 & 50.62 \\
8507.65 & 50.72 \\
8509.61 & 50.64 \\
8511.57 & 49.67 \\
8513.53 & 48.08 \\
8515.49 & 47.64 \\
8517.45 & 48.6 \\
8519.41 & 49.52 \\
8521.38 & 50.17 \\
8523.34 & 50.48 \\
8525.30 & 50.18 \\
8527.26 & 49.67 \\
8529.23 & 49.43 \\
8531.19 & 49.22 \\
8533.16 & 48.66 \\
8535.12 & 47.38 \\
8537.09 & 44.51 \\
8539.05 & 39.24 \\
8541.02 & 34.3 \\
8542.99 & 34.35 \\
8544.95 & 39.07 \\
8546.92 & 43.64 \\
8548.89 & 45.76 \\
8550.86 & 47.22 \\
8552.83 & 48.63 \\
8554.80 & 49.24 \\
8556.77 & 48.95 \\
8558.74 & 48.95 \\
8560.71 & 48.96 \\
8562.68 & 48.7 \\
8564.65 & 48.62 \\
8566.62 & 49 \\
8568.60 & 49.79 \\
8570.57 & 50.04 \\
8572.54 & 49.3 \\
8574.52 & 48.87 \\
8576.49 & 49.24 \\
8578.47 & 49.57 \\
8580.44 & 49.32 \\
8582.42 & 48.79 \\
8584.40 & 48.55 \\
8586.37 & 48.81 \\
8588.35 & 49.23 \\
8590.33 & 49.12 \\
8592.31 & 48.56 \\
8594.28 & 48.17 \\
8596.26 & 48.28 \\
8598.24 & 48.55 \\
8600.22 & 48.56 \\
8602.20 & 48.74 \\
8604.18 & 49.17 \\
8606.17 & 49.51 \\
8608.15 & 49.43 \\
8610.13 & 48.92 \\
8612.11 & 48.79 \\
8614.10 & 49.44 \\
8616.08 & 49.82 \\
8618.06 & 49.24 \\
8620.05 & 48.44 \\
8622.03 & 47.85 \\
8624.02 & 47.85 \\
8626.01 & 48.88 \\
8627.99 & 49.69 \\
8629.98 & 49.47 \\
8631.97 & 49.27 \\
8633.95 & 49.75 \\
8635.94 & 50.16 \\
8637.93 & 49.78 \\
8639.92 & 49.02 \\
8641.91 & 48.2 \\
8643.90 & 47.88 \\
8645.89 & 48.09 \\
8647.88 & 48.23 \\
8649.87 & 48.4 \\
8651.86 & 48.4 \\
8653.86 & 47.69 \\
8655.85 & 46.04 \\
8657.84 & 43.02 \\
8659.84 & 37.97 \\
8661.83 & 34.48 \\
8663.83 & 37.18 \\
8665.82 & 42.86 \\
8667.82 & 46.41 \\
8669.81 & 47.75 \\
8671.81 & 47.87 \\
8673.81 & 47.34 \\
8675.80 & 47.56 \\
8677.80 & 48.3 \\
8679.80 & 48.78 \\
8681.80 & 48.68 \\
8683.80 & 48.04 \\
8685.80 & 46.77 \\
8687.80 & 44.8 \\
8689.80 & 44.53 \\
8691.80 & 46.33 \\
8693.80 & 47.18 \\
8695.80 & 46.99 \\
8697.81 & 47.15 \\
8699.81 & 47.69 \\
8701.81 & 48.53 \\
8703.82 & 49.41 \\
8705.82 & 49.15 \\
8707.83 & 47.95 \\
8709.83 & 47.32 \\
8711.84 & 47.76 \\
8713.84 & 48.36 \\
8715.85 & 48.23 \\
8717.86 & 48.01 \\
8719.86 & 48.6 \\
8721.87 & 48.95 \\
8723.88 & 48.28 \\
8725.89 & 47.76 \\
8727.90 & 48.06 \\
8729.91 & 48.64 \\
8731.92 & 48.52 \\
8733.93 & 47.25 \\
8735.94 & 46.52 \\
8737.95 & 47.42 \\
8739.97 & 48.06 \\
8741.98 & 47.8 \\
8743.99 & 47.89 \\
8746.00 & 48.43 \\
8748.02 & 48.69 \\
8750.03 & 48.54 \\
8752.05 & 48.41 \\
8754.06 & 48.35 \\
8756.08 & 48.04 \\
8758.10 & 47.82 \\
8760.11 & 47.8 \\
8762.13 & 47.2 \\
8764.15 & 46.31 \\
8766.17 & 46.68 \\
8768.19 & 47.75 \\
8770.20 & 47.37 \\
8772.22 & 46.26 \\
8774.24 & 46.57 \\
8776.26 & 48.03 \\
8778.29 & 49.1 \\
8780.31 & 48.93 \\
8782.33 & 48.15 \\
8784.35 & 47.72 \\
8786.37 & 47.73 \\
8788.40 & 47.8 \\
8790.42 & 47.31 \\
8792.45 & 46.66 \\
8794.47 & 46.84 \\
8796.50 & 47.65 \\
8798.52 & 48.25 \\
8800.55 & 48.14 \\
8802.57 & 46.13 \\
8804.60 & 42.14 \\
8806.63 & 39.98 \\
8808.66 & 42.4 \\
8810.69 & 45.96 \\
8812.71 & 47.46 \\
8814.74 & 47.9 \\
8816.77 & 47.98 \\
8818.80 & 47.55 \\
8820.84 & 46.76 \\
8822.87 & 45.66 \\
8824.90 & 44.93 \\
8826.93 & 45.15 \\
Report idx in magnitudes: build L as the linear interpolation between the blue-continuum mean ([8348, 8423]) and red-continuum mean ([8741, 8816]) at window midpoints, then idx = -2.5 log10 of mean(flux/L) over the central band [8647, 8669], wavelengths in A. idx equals 0.10 mag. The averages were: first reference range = 50.3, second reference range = 47.1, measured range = 43.7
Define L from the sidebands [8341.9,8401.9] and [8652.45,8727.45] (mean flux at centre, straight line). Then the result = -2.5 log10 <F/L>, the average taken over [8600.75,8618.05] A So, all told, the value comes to -0.04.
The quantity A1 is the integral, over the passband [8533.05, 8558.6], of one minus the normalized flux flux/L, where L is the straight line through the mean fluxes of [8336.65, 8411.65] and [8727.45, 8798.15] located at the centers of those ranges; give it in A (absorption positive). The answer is 2.7 A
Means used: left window 50.2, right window 47.7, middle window 43.9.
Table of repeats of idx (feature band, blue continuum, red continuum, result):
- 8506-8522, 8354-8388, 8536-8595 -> -0.03 mag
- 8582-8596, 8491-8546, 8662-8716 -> -0.05 mag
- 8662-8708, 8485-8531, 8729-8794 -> 0.03 mag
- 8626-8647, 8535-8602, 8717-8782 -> -0.04 mag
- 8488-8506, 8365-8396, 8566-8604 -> 0.05 mag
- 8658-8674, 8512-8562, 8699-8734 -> 0.13 mag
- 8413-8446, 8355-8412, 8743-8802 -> 0.01 mag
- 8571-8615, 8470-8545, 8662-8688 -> -0.05 mag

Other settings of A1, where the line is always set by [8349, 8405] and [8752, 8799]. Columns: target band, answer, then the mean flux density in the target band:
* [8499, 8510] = 0.2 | 48.8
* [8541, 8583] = 1.7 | 47.1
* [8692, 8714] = 0.1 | 47.9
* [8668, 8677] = 0.1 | 47.6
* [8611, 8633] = -0.1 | 49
